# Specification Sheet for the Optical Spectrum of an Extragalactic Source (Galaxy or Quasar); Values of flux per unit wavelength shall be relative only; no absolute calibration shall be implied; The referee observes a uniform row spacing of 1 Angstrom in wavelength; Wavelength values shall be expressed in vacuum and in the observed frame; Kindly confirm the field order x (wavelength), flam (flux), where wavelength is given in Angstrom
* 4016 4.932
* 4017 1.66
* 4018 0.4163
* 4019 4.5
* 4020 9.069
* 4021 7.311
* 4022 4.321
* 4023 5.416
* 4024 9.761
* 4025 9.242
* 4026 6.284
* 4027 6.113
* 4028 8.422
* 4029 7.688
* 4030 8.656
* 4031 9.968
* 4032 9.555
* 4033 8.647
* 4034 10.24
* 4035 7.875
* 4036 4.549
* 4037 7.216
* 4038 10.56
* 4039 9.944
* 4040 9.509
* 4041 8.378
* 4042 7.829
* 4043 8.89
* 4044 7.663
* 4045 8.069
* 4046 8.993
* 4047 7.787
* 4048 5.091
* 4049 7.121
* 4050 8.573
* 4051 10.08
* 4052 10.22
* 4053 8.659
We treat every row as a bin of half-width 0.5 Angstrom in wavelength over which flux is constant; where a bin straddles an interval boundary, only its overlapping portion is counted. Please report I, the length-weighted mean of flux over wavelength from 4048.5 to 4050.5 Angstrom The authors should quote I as 7.85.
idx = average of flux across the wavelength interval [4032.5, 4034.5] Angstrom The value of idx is 9.44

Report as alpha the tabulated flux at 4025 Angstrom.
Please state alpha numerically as 9.242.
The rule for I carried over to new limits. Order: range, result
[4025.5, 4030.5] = 7.43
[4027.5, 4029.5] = 8.05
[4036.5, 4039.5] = 9.24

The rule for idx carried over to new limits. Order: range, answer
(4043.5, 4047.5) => 8.13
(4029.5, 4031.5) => 9.31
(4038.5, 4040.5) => 9.73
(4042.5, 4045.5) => 8.21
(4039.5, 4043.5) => 8.65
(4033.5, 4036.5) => 7.55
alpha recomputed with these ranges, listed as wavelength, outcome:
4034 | 10.24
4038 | 10.56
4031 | 9.968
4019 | 4.5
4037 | 7.216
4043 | 8.89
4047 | 7.787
